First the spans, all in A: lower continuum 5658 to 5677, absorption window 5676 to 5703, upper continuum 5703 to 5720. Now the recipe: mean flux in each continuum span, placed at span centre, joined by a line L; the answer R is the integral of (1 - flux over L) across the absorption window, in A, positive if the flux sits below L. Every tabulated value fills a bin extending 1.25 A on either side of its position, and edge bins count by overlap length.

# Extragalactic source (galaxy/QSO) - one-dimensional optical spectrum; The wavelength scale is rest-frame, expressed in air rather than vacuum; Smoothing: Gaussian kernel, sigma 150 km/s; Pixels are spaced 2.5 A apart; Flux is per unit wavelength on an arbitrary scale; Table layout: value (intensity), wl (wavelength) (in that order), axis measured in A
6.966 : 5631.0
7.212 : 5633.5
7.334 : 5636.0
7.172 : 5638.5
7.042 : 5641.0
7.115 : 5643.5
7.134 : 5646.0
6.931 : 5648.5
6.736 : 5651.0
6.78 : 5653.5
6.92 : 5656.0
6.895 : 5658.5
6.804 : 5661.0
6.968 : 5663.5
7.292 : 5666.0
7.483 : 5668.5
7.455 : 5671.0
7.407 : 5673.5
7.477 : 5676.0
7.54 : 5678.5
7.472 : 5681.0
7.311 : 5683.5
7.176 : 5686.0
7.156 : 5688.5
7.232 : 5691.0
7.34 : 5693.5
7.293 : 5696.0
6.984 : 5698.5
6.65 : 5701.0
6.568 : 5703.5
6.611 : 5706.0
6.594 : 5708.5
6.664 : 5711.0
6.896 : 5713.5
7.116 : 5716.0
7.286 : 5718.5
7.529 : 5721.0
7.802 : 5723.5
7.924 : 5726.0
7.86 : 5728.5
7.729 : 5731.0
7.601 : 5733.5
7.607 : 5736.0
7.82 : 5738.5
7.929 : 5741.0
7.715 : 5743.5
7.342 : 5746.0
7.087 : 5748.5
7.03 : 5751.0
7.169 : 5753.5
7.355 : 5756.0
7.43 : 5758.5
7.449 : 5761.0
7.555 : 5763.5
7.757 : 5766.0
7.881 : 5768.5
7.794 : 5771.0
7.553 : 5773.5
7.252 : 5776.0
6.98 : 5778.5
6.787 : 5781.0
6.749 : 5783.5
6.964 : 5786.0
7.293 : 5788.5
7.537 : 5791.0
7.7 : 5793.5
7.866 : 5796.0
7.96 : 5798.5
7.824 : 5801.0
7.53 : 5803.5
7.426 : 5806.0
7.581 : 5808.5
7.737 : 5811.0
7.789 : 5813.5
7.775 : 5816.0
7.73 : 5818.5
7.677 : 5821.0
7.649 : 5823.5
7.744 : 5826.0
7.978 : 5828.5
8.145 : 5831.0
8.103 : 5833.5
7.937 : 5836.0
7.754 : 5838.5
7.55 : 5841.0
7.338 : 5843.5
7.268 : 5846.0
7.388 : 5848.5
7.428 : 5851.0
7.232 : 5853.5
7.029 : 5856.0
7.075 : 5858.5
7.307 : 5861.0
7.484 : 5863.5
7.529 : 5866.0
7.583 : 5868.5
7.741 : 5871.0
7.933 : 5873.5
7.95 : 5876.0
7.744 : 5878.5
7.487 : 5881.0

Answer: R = -0.7 A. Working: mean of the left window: 7.23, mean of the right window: 6.84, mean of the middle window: 7.21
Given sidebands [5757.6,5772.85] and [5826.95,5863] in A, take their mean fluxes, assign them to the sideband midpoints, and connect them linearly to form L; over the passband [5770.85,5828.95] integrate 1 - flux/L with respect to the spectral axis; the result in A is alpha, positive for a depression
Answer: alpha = 0.6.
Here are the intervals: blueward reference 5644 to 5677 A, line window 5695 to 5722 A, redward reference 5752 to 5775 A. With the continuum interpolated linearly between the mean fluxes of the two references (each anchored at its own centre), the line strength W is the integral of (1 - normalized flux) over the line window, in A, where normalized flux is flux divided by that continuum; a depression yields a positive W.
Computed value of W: 1.43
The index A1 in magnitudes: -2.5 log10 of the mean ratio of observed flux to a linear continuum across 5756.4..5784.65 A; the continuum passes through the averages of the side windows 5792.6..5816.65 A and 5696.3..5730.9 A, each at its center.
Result 0.02 mag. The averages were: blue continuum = 7.14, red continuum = 7.72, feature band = 7.38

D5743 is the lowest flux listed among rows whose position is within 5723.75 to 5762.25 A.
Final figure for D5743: 7.03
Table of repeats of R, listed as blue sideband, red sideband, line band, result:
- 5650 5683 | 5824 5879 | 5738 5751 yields -0.28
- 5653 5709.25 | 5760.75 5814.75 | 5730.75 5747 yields -0.79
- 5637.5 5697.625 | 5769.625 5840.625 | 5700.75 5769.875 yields 0.16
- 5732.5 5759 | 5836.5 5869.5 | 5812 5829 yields -0.78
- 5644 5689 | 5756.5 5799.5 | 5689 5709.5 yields 0.91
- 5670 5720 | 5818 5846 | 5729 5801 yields -0.28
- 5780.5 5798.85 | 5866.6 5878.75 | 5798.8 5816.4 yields -0.55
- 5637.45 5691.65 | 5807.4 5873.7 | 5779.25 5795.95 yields 0.57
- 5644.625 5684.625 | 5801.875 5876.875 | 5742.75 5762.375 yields 0.20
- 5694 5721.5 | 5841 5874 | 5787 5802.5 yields -1.03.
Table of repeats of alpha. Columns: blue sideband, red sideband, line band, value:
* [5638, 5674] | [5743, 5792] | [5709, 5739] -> -1.0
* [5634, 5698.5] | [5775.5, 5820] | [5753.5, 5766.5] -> -0.1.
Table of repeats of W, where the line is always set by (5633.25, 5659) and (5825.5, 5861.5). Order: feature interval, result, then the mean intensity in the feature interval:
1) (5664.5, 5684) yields -0.9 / 7.43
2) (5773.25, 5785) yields 0.6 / 7.02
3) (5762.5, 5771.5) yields -0.5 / 7.75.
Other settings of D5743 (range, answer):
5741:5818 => 6.749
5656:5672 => 6.804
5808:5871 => 7.029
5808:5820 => 7.581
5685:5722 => 6.568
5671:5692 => 7.156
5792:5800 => 7.7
